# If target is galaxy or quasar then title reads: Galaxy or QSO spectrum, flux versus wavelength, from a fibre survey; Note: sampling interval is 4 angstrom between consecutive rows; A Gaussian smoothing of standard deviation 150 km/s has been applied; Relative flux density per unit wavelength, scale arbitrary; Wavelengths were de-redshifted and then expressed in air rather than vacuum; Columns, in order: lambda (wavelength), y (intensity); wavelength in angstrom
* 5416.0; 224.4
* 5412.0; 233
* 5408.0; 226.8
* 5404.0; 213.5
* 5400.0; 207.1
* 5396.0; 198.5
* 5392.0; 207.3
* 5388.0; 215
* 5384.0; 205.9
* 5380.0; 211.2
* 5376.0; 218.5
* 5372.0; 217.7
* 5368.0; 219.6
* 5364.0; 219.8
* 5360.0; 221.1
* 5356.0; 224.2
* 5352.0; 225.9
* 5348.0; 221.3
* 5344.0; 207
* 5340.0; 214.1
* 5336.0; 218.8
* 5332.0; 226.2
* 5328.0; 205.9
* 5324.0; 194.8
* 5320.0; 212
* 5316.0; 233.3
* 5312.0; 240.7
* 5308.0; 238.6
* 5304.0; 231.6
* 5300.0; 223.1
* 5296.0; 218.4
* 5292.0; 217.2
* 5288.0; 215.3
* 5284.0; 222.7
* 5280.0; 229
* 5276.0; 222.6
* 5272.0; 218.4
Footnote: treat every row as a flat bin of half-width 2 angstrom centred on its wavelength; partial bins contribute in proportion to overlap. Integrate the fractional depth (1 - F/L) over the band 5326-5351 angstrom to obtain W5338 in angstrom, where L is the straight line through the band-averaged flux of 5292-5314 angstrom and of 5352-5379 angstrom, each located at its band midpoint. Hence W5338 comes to 0.9 angstrom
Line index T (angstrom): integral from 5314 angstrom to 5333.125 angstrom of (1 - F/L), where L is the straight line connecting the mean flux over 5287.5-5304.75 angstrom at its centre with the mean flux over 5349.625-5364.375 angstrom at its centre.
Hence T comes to 0.7 angstrom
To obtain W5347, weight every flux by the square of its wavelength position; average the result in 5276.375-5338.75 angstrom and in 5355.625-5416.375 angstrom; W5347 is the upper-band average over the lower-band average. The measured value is 1.00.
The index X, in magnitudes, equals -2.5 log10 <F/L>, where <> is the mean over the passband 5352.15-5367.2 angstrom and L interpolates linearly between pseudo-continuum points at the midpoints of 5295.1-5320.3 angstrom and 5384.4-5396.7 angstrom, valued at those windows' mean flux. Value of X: -0.03 mag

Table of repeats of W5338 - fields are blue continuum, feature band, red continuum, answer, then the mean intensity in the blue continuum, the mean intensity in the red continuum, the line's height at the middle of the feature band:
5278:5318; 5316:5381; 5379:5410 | 0.5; 227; 211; 218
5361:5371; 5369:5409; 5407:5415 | 2.3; 220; 230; 225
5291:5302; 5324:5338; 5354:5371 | 0.4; 220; 221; 220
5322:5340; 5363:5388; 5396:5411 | -0.2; 212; 215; 214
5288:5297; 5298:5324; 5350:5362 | -1.0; 217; 224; 219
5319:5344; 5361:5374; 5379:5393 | -0.5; 212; 210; 210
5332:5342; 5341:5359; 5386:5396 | -0.3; 218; 209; 216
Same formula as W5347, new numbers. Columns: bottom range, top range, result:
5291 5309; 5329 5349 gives 0.97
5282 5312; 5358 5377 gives 1.00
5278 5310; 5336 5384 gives 0.99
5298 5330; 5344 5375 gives 1.01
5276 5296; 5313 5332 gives 0.98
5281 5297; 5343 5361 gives 1.03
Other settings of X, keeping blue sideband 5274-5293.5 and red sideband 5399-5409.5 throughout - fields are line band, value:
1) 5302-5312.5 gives -0.08 mag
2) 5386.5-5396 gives 0.04 mag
